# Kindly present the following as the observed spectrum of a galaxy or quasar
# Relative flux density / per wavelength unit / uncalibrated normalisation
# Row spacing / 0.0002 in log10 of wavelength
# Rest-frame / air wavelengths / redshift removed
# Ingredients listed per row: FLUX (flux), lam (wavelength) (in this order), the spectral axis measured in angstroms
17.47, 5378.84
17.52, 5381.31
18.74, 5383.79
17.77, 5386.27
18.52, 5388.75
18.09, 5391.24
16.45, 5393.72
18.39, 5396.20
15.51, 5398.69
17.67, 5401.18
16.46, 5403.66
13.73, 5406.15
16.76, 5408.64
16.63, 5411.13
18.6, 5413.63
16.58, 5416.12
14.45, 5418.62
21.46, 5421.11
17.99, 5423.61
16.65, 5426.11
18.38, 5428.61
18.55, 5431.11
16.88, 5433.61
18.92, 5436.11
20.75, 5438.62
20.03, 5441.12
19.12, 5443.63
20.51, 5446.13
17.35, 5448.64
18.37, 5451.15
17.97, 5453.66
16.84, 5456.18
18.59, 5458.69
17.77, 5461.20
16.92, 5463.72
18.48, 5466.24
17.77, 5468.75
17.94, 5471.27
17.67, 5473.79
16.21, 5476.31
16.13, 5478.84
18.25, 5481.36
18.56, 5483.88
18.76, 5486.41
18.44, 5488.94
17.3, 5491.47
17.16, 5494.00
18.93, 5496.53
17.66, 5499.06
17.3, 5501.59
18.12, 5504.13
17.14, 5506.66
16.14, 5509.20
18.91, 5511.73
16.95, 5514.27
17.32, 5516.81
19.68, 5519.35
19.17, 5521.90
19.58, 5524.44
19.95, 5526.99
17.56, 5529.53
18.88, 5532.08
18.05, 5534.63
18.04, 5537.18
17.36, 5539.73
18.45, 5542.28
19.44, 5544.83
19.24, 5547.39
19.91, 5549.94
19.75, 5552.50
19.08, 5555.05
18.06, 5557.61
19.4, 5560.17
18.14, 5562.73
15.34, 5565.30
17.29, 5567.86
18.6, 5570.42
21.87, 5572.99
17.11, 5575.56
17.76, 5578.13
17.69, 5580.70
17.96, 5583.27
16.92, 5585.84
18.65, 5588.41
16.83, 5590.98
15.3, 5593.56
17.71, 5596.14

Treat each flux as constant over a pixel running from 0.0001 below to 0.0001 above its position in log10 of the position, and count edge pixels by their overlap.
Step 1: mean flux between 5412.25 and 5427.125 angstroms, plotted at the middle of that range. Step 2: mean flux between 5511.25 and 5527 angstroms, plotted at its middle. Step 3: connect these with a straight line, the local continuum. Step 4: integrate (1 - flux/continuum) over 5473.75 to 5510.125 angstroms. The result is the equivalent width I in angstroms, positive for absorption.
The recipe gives 1.6 angstroms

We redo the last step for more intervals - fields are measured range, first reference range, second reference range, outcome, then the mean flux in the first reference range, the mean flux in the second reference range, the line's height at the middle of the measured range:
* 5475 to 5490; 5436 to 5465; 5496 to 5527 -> 0.5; 18.6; 18.1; 18.3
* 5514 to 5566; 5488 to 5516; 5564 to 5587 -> -2.5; 17.6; 17.8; 17.7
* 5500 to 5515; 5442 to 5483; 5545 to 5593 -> 0.5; 17.9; 18.3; 18.1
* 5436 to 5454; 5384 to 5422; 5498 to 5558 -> -1.7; 17.1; 18.4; 17.6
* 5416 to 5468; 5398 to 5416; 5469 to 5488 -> -3.6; 16.5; 17.7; 17.1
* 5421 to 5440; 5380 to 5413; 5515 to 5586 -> -1.2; 17.1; 18.5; 17.4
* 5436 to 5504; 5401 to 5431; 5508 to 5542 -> -1.6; 17.1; 18.3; 17.7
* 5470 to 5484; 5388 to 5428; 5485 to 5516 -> 0.2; 17.1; 17.7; 17.6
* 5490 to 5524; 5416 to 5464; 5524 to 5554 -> 1.4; 18.3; 18.8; 18.7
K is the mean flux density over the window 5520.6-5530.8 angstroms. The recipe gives 19.1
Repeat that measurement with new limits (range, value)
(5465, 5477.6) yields 17.6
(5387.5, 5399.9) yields 17.4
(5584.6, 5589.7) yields 17.8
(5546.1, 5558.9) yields 19.2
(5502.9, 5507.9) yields 17.6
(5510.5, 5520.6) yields 18.2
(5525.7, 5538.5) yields 18.5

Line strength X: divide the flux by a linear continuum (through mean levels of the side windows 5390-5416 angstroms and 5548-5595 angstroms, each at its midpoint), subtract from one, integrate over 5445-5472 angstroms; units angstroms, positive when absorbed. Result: -1.2 angstroms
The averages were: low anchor 16.8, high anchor 18.1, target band 18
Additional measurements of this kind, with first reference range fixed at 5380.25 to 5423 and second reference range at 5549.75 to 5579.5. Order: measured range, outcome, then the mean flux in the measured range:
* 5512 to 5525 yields -0.3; 18.5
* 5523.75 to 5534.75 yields -0.4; 18.8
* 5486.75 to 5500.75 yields 0.0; 17.9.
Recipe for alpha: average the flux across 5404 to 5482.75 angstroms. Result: 17.8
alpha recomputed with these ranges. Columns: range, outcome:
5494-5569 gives 18.3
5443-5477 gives 18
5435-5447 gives 19.9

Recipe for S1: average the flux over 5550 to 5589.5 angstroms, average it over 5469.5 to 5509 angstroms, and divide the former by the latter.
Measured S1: 1.04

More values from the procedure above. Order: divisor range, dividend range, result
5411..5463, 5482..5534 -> 1.00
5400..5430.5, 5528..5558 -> 1.09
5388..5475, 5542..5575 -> 1.06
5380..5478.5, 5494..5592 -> 1.03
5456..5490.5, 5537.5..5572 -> 1.04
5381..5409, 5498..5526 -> 1.05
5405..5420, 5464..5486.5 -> 1.09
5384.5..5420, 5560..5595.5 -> 1.05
